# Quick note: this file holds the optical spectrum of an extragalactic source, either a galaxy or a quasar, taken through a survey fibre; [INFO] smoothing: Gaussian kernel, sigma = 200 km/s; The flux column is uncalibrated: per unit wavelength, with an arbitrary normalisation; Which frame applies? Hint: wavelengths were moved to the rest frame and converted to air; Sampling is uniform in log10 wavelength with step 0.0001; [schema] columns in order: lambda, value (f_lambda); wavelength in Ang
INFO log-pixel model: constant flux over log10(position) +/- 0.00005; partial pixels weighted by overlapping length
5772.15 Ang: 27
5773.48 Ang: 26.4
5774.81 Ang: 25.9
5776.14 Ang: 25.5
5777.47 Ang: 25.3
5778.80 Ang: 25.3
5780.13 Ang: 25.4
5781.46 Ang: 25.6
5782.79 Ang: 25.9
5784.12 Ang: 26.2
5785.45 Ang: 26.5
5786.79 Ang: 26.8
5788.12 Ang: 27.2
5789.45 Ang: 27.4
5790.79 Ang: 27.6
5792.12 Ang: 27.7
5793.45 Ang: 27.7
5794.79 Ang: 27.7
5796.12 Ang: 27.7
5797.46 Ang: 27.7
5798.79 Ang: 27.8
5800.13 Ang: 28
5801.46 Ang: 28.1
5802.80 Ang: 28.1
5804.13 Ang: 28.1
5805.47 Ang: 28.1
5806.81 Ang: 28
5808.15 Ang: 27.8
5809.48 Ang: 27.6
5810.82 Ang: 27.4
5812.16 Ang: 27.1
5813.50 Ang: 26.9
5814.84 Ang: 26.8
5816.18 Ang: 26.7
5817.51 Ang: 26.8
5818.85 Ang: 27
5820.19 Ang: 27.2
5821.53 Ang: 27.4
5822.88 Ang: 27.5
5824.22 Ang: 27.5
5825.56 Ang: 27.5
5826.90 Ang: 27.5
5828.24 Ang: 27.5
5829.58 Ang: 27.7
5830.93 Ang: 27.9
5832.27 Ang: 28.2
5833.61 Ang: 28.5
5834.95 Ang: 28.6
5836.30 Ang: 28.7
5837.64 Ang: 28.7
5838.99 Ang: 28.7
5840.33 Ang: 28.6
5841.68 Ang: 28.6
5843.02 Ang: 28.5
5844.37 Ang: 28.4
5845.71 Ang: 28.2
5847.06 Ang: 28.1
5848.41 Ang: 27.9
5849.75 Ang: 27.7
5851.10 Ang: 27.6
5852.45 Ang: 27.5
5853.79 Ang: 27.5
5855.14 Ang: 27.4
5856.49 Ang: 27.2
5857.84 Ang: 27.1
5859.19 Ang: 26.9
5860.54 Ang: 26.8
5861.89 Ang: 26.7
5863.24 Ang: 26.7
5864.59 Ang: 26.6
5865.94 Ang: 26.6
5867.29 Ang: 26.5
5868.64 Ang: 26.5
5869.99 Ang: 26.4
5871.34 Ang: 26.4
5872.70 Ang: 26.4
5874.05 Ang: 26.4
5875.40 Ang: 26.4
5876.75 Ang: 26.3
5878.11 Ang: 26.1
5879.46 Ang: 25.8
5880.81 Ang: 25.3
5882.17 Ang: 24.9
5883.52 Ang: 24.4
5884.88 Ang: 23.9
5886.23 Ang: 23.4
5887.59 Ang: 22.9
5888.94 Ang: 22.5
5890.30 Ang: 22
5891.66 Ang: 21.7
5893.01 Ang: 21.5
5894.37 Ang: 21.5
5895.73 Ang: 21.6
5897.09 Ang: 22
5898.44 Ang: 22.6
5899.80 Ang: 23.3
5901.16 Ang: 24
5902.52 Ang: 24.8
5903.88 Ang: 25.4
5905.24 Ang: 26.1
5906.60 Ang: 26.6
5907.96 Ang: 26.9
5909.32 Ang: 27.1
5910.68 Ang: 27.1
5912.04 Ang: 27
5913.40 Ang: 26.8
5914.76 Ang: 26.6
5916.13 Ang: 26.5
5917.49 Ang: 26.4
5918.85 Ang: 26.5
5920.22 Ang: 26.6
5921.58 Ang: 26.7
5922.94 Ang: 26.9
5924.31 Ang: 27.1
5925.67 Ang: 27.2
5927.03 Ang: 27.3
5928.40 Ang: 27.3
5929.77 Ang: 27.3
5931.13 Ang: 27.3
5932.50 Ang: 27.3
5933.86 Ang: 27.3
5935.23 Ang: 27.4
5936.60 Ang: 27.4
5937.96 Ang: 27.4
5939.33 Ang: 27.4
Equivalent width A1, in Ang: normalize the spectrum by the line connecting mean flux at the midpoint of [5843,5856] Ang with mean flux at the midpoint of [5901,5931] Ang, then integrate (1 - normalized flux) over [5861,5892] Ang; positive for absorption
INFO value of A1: 2.3 Ang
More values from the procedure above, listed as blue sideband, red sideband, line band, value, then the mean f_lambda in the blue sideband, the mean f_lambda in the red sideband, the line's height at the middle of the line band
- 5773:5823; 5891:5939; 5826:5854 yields -1.6 Ang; 27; 25.8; 26.6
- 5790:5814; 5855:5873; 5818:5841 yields -0.5 Ang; 27.7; 26.7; 27.3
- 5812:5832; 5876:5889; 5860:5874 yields -0.7 Ang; 27.3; 24.7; 25.3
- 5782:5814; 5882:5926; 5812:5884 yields -2.7 Ang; 27.5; 24.8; 26.2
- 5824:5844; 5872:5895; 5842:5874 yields -1.1 Ang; 28.2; 24.2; 26.3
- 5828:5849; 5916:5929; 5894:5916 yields 1.7 Ang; 28.3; 26.9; 27.2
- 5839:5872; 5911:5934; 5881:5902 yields 3.3 Ang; 27.4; 26.9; 27.1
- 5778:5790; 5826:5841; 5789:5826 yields -0.5 Ang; 26.2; 28.2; 27.2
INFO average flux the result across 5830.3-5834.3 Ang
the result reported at 28.3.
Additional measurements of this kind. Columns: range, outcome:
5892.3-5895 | 21.5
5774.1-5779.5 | 25.5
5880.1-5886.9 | 24.4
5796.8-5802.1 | 27.9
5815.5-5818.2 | 26.8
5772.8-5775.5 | 26.1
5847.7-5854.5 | 27.7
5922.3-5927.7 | 27.1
